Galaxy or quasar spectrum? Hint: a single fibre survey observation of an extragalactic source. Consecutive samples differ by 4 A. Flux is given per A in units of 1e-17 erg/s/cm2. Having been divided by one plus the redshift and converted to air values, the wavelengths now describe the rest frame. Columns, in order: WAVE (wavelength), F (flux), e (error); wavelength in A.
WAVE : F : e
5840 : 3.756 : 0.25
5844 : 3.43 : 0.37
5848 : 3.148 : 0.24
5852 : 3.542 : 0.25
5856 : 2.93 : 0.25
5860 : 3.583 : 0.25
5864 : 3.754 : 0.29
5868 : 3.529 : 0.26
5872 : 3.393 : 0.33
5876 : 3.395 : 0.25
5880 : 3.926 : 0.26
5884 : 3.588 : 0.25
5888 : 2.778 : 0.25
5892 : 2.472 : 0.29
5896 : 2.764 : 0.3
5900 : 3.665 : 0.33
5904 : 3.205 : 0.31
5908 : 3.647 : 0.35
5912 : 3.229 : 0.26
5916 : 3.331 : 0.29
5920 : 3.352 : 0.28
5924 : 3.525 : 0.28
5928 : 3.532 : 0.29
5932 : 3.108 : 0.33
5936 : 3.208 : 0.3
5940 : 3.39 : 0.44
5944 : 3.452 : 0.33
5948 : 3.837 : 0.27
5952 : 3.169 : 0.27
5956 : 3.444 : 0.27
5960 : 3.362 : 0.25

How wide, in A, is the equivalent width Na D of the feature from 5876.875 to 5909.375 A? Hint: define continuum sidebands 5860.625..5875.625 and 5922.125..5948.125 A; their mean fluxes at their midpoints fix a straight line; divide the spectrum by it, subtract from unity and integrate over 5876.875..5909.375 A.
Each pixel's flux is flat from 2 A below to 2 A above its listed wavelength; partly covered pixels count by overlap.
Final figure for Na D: 2.2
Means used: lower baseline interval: 3.54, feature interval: 3.25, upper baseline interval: 3.41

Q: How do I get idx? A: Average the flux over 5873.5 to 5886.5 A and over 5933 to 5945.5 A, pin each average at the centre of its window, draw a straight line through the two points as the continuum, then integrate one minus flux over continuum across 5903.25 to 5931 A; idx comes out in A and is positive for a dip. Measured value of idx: 0.2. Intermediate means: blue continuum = 3.59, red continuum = 3.33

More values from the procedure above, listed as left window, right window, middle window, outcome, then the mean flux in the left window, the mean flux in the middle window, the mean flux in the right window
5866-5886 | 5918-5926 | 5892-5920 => 1.9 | 3.57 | 3.25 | 3.44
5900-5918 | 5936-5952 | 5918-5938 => 0.5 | 3.39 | 3.35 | 3.47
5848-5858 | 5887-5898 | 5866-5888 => -4.7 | 3.22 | 3.49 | 2.66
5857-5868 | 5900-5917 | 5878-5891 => 0.5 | 3.58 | 3.36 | 3.39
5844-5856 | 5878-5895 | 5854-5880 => -1.9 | 3.29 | 3.47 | 3.17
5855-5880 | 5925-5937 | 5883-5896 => 2.1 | 3.49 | 2.87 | 3.31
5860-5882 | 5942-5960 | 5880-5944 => 4.5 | 3.6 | 3.28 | 3.46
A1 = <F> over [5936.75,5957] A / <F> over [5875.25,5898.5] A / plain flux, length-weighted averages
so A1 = 1.1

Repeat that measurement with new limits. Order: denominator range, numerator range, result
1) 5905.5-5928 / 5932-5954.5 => 0.99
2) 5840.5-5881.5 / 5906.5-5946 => 0.97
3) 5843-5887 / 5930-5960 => 0.97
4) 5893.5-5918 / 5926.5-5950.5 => 1.04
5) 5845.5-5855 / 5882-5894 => 0.89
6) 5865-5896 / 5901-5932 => 1.04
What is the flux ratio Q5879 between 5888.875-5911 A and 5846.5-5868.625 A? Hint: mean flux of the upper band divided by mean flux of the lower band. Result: 0.9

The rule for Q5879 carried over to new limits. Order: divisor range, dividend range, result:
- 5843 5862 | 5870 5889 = 1.04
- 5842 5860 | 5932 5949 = 1.03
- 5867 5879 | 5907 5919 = 0.97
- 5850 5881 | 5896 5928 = 0.97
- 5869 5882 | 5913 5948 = 0.95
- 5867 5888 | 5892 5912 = 0.92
